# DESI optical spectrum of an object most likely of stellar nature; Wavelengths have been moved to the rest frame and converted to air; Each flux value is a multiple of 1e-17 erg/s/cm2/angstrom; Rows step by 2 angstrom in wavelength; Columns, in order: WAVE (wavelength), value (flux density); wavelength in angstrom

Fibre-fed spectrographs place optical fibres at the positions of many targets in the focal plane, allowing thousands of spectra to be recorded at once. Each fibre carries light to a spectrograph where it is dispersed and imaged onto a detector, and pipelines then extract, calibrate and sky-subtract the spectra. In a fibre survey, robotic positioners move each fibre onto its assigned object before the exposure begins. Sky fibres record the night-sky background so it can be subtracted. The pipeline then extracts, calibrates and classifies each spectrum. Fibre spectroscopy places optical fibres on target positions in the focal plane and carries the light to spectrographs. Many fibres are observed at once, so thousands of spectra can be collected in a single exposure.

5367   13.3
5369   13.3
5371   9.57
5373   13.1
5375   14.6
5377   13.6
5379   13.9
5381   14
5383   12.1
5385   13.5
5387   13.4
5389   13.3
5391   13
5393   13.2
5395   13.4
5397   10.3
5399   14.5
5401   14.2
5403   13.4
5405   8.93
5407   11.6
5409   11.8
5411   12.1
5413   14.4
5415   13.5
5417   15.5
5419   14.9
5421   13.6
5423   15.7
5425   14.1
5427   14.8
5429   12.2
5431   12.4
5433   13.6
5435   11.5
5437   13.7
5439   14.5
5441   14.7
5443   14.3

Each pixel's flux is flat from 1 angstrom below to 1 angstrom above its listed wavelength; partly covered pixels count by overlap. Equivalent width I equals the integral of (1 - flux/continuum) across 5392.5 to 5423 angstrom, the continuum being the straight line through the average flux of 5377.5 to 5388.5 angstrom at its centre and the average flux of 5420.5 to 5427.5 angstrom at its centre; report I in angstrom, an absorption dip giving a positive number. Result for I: 2.2 angstrom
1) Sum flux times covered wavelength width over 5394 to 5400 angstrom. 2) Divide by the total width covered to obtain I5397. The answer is 12.7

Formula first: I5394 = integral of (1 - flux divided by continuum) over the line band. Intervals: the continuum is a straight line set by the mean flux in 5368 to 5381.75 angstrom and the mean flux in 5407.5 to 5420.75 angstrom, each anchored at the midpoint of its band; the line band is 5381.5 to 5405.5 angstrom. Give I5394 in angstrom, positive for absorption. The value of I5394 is 0.87 angstrom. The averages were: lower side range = 13.1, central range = 12.9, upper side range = 13.6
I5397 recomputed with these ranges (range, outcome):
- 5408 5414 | 12.8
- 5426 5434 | 13.2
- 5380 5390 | 13.3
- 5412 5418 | 14.5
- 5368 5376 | 12.6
